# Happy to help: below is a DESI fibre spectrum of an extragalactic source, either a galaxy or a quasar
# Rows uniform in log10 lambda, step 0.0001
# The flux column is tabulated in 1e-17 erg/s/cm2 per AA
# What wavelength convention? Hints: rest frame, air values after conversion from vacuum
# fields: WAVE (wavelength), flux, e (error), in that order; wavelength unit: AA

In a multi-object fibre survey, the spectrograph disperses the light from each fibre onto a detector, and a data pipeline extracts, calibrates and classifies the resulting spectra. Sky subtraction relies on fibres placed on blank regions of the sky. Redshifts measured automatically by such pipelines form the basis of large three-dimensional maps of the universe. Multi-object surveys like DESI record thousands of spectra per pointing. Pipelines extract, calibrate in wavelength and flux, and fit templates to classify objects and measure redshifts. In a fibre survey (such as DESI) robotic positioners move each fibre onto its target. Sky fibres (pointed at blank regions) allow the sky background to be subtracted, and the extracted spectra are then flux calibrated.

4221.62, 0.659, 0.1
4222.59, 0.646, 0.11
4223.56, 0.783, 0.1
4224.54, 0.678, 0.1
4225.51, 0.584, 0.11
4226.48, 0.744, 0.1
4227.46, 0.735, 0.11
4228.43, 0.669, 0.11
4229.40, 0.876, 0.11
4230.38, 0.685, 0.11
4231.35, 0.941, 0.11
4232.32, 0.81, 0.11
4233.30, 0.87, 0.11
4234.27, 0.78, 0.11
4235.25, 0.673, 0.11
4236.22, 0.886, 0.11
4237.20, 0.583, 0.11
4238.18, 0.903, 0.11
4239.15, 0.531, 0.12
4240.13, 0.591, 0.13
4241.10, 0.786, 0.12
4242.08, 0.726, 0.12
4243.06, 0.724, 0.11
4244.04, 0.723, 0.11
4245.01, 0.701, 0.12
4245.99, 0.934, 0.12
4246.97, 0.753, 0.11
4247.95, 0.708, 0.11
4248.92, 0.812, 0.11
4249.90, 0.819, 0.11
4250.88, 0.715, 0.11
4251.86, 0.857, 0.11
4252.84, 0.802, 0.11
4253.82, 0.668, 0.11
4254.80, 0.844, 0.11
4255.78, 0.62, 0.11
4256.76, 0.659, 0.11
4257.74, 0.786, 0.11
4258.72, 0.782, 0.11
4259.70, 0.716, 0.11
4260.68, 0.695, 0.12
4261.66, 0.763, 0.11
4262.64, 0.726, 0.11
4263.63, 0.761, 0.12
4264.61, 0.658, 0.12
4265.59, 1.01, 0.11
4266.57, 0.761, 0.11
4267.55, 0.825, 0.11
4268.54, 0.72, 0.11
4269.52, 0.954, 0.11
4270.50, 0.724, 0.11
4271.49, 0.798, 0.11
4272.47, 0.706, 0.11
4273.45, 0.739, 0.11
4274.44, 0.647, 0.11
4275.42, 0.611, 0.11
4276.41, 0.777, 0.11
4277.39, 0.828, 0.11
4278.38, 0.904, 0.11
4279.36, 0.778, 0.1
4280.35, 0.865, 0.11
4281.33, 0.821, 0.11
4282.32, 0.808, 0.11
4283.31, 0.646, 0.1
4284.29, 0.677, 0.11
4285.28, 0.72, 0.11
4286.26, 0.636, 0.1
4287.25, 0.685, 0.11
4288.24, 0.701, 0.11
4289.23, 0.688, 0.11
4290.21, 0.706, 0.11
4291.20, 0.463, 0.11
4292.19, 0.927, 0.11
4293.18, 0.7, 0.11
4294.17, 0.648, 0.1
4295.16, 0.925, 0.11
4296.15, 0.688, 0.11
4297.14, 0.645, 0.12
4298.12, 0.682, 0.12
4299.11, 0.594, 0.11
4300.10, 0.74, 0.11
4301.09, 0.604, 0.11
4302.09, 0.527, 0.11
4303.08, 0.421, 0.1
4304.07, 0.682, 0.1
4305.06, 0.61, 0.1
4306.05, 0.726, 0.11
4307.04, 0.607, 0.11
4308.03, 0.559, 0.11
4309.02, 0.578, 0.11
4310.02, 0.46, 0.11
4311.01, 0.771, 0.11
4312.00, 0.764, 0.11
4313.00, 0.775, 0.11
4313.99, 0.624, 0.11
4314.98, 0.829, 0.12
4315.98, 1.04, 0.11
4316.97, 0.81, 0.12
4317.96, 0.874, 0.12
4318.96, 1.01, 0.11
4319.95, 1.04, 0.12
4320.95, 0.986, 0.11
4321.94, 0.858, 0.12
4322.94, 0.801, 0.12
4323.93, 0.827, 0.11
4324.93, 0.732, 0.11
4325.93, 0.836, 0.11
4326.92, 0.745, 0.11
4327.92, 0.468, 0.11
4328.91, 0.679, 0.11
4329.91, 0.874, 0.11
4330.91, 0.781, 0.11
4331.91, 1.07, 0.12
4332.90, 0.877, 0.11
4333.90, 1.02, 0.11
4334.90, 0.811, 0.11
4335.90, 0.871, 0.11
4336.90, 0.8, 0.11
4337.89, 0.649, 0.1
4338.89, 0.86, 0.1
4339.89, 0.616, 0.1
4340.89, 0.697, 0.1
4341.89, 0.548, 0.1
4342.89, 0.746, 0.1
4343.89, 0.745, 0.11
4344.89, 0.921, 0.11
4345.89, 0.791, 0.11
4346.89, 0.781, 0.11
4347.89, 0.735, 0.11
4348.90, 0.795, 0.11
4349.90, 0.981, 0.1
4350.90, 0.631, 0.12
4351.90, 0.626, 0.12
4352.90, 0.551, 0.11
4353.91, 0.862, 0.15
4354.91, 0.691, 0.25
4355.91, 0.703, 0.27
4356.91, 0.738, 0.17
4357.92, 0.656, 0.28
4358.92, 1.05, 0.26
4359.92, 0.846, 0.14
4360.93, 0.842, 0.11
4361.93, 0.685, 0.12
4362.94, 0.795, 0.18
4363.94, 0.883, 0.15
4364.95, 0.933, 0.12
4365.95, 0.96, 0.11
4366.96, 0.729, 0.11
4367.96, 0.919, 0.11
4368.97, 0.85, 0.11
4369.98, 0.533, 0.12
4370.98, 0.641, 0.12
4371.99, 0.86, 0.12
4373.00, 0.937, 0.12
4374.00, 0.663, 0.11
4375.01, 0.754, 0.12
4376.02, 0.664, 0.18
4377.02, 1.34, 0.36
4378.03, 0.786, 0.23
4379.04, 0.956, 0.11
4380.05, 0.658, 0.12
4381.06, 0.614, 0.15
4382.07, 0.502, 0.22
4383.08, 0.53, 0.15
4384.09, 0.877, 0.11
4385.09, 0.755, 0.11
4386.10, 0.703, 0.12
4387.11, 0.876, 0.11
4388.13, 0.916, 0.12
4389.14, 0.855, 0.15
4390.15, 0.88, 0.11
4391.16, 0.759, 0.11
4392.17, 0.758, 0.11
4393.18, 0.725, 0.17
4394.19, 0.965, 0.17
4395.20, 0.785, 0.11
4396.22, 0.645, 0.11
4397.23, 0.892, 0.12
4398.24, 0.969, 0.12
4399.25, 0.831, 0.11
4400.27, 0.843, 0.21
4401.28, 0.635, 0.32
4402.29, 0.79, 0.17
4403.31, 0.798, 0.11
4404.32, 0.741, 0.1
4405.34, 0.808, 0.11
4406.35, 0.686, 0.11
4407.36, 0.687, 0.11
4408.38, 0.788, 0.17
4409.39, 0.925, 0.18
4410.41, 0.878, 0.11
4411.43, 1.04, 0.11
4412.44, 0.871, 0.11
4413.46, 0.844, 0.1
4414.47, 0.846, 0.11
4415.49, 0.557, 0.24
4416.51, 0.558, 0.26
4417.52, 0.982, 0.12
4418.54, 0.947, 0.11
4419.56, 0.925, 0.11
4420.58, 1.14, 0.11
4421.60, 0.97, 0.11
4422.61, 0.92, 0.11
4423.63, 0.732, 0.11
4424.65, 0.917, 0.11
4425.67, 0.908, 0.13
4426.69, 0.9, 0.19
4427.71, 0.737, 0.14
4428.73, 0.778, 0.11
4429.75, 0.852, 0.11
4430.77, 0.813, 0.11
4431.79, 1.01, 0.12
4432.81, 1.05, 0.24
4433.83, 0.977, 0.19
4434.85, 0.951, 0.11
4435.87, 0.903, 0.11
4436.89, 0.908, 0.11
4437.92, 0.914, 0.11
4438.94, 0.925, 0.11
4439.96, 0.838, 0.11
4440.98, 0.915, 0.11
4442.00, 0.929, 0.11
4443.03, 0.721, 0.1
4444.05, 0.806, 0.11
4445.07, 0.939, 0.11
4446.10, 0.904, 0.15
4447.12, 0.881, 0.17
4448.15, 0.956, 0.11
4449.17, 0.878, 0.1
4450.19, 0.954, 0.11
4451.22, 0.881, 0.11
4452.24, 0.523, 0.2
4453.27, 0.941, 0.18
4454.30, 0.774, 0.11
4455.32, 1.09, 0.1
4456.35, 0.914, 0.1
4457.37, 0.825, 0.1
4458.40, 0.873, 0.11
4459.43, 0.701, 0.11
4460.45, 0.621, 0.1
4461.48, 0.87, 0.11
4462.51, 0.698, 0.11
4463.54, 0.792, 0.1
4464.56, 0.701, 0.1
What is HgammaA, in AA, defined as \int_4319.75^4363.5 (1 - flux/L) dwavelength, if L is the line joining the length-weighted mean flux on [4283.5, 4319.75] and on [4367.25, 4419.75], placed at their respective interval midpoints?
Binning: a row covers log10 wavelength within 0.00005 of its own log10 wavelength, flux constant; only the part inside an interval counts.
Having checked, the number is -2.6 AA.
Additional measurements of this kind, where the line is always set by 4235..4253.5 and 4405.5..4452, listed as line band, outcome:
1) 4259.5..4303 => 2.5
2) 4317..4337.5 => -1.0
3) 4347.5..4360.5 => 1.0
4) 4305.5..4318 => 1.2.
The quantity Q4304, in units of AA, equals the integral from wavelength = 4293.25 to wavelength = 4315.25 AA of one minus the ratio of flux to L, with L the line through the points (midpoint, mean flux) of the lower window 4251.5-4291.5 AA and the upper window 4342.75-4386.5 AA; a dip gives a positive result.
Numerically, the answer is 2.9 AA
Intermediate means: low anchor 0.746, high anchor 0.778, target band 0.656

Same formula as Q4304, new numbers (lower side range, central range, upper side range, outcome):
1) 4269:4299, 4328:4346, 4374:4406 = -0.6 AA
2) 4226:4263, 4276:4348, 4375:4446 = 3.5 AA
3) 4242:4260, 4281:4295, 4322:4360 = 1.1 AA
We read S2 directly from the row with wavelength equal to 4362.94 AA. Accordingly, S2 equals 0.795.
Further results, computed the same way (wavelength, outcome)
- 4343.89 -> 0.745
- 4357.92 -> 0.656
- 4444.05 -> 0.806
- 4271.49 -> 0.798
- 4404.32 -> 0.741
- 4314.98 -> 0.829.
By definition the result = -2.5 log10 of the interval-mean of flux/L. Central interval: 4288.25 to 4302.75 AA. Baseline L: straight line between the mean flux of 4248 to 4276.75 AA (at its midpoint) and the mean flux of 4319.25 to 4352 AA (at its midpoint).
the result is 0.14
